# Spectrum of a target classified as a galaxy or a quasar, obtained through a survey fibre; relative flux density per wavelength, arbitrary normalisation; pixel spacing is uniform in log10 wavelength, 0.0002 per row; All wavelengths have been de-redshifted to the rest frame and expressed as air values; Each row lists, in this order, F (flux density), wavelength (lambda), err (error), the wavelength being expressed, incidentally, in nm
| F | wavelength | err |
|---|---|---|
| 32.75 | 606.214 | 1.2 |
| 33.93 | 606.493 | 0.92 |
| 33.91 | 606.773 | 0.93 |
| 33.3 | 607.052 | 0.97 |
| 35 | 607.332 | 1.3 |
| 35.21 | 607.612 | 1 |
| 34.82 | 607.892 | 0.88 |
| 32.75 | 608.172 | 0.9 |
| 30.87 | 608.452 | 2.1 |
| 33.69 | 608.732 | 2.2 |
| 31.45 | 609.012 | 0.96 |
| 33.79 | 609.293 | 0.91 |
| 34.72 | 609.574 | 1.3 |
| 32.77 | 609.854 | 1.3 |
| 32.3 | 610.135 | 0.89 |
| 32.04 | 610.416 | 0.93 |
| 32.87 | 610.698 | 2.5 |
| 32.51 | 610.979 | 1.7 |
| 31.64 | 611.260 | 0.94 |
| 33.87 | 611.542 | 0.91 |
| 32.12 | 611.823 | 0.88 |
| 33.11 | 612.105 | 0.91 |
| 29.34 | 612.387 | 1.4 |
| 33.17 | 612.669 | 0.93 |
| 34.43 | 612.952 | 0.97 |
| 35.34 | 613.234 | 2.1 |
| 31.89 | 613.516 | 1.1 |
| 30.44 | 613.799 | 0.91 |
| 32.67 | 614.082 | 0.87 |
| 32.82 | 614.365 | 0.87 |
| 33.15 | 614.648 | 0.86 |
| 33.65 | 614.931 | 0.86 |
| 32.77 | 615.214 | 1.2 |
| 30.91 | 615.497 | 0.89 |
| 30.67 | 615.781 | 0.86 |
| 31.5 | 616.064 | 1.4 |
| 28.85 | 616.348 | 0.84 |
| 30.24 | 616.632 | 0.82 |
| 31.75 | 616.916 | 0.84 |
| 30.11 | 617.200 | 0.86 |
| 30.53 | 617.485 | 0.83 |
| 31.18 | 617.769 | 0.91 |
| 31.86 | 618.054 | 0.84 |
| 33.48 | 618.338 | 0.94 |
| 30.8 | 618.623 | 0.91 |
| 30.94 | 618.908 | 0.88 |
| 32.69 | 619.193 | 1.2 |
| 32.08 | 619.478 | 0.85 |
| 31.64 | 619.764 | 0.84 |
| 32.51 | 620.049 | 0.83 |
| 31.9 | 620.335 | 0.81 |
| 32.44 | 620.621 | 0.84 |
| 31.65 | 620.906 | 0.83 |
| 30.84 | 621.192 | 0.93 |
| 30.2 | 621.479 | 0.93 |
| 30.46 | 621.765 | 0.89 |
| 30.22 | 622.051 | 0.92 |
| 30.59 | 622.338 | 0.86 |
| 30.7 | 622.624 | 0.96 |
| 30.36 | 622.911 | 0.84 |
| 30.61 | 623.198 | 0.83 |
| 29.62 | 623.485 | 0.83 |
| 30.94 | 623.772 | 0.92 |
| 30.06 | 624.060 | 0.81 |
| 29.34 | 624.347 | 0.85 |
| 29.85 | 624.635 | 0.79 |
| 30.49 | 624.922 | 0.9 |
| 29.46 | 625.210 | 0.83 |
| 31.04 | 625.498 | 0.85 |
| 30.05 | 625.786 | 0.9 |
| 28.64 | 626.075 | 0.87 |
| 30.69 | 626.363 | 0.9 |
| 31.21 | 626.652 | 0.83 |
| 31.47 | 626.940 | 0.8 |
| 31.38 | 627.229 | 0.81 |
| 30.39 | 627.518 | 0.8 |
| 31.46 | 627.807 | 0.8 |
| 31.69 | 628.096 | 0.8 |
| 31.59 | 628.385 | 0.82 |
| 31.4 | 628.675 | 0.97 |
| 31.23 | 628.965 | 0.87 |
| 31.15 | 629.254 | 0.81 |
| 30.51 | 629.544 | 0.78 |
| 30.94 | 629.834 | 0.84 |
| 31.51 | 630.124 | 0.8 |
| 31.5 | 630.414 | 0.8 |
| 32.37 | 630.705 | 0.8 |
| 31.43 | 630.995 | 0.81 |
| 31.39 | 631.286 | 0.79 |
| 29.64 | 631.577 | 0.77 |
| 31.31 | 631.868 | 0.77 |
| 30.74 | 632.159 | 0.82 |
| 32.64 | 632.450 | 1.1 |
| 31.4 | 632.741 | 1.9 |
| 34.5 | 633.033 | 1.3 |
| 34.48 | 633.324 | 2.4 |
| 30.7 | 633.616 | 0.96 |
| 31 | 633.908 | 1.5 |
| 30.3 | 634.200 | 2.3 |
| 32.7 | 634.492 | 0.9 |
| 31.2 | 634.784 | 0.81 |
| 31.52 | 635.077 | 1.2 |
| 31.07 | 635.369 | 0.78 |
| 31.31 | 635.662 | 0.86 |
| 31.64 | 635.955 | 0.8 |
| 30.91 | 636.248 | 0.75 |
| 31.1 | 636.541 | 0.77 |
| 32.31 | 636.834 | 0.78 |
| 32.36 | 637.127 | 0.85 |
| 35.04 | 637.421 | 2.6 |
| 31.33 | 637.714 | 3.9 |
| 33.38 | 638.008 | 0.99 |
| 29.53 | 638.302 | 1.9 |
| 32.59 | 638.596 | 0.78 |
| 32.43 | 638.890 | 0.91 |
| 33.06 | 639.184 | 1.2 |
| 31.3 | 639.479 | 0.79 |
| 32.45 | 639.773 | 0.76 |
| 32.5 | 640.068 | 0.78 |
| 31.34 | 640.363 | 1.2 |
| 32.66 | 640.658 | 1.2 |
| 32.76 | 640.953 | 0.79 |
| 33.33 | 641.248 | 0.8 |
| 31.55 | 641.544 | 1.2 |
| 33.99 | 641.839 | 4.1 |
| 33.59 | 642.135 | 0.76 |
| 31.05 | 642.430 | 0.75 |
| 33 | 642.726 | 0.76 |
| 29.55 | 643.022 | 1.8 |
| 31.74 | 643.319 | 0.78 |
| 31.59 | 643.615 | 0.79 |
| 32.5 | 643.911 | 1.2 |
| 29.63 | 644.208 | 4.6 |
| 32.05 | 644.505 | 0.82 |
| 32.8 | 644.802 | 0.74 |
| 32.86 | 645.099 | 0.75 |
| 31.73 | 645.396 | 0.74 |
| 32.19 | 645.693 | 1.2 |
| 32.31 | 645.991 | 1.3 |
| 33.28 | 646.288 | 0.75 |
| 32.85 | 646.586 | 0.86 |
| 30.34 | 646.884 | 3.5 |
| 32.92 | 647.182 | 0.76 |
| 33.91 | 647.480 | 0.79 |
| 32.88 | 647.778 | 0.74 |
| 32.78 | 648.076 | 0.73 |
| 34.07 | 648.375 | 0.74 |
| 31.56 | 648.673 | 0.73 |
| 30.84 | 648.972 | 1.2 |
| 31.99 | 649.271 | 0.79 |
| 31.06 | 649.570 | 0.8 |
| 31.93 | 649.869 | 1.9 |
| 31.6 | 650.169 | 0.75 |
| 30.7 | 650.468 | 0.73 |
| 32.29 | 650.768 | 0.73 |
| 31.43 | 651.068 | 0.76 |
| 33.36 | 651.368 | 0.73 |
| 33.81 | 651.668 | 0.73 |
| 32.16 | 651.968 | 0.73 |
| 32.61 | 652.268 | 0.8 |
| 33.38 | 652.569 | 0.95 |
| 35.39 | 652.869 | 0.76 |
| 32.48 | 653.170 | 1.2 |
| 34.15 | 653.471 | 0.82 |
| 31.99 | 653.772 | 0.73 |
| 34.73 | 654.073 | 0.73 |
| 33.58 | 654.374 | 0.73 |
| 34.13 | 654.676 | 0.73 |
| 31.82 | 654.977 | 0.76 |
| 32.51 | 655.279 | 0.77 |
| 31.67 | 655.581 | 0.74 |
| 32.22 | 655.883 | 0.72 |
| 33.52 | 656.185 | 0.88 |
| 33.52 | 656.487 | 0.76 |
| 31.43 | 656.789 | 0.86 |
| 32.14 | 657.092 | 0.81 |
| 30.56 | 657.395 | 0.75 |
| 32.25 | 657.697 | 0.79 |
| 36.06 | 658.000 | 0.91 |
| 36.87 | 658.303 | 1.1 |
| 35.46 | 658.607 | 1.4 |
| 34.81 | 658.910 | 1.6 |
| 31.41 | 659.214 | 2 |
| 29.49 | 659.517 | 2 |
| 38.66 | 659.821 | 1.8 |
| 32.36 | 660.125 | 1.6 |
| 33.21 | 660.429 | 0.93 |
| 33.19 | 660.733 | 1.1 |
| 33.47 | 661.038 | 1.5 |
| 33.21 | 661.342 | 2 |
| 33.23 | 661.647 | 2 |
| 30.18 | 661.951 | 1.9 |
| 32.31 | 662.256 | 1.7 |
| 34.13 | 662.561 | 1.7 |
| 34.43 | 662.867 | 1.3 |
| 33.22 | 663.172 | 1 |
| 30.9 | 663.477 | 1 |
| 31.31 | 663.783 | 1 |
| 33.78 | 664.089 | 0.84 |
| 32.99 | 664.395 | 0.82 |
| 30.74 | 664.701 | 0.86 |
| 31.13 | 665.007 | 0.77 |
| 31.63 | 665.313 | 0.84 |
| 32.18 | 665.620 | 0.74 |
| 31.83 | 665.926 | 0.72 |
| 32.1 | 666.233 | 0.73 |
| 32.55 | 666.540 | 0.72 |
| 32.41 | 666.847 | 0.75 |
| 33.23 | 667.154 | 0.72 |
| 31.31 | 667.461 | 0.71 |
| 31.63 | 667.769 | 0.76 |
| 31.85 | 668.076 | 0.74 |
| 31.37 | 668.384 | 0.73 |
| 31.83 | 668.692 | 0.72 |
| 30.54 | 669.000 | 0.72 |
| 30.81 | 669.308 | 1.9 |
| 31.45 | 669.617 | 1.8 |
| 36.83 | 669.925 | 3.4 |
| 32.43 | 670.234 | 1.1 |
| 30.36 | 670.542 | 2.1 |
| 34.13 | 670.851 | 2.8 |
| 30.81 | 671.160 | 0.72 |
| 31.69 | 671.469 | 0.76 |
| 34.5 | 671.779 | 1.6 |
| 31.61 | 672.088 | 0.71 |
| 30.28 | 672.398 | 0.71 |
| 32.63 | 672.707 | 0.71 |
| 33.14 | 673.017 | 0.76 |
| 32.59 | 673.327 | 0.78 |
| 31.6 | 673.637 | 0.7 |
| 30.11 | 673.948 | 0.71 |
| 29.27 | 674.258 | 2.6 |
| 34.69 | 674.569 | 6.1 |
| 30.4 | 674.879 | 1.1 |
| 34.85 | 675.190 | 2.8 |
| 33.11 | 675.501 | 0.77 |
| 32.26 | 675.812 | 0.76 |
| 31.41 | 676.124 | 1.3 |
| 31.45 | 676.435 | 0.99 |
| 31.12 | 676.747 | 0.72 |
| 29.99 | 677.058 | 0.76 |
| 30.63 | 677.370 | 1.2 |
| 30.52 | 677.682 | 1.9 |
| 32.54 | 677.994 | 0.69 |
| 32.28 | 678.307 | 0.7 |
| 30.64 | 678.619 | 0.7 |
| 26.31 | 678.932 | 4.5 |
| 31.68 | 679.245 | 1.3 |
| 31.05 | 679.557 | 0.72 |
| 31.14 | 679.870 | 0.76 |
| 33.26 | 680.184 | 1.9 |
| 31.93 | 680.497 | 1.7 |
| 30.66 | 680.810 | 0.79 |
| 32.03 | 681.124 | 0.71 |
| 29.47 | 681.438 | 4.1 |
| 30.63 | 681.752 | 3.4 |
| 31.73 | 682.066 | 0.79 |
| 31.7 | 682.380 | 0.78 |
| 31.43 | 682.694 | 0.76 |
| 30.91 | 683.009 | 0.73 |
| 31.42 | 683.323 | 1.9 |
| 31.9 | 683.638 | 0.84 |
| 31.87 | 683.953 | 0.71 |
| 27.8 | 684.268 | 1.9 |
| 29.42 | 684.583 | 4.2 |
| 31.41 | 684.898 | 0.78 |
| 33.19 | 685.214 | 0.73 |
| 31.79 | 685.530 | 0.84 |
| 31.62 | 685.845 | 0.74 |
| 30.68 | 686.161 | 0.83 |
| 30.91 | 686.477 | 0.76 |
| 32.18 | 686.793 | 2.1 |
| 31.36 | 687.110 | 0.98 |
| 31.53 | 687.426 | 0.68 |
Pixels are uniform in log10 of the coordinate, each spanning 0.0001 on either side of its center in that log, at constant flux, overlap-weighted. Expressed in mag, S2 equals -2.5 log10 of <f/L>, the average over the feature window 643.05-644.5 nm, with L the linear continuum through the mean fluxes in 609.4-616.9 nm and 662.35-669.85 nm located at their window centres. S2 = 0.031 mag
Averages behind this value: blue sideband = 32.3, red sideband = 32.1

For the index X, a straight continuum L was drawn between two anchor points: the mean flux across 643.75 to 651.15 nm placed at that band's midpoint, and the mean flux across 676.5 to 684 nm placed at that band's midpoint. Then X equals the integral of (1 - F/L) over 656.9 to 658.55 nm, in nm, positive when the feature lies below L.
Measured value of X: -0.10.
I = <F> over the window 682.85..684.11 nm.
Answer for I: 31.5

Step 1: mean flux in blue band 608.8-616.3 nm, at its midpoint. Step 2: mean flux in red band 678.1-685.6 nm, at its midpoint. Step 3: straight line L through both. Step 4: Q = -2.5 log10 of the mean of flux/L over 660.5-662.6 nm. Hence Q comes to -0.04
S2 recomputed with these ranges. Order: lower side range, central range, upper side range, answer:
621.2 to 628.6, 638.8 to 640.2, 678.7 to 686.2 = -0.06 mag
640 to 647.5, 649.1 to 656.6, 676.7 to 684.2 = -0.03 mag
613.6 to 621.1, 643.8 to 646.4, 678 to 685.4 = -0.02 mag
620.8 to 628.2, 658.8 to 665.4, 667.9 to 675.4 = -0.03 mag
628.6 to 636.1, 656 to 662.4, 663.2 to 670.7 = -0.04 mag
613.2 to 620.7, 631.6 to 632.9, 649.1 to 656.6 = 0.03 mag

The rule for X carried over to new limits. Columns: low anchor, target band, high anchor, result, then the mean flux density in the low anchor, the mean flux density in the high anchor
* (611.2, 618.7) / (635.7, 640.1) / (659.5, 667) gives 0.02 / 31.9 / 32.6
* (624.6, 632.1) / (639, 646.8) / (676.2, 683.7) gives -0.31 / 30.9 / 31.1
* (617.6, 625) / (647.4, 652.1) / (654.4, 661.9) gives 0.06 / 31.1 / 33.2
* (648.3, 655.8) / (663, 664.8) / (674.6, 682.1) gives -0.01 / 32.6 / 31.3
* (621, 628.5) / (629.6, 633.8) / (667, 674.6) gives -0.13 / 30.5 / 32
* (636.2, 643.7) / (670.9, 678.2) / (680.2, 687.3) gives -0.09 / 32.2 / 31.2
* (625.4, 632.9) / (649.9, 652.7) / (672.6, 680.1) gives -0.09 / 31.1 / 31.5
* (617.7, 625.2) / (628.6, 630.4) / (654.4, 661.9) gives 0.02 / 31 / 33.2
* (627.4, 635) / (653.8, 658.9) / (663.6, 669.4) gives -0.25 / 31.5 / 31.9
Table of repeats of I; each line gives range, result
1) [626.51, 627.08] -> 31.4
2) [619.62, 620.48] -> 32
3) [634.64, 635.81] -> 31.3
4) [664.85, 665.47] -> 31.4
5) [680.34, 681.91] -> 30.9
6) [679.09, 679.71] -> 31.4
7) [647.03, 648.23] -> 33.1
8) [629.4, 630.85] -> 31.4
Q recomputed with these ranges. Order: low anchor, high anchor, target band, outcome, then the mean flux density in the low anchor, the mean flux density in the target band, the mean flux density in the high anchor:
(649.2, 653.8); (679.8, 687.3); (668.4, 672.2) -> -0.01 mag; 32.5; 32.2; 31.3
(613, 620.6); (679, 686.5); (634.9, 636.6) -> 0.01 mag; 31.8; 31.3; 31.2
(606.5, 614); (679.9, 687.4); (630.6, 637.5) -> 0.02 mag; 33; 31.8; 31.3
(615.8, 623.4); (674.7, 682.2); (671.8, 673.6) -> -0.03 mag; 31.1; 32.2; 31.3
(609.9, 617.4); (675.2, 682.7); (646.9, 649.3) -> -0.03 mag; 32.1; 32.5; 31.3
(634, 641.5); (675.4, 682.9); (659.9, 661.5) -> -0.06 mag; 32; 33.3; 31.2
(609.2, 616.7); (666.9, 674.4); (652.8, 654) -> -0.05 mag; 32.4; 33.4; 31.9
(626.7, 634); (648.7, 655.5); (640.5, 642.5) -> -0.02 mag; 31.5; 32.8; 32.6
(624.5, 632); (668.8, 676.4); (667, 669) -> 0.01 mag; 30.9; 31.8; 32.1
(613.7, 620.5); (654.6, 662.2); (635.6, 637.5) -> 0.01 mag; 31.6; 32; 33.1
